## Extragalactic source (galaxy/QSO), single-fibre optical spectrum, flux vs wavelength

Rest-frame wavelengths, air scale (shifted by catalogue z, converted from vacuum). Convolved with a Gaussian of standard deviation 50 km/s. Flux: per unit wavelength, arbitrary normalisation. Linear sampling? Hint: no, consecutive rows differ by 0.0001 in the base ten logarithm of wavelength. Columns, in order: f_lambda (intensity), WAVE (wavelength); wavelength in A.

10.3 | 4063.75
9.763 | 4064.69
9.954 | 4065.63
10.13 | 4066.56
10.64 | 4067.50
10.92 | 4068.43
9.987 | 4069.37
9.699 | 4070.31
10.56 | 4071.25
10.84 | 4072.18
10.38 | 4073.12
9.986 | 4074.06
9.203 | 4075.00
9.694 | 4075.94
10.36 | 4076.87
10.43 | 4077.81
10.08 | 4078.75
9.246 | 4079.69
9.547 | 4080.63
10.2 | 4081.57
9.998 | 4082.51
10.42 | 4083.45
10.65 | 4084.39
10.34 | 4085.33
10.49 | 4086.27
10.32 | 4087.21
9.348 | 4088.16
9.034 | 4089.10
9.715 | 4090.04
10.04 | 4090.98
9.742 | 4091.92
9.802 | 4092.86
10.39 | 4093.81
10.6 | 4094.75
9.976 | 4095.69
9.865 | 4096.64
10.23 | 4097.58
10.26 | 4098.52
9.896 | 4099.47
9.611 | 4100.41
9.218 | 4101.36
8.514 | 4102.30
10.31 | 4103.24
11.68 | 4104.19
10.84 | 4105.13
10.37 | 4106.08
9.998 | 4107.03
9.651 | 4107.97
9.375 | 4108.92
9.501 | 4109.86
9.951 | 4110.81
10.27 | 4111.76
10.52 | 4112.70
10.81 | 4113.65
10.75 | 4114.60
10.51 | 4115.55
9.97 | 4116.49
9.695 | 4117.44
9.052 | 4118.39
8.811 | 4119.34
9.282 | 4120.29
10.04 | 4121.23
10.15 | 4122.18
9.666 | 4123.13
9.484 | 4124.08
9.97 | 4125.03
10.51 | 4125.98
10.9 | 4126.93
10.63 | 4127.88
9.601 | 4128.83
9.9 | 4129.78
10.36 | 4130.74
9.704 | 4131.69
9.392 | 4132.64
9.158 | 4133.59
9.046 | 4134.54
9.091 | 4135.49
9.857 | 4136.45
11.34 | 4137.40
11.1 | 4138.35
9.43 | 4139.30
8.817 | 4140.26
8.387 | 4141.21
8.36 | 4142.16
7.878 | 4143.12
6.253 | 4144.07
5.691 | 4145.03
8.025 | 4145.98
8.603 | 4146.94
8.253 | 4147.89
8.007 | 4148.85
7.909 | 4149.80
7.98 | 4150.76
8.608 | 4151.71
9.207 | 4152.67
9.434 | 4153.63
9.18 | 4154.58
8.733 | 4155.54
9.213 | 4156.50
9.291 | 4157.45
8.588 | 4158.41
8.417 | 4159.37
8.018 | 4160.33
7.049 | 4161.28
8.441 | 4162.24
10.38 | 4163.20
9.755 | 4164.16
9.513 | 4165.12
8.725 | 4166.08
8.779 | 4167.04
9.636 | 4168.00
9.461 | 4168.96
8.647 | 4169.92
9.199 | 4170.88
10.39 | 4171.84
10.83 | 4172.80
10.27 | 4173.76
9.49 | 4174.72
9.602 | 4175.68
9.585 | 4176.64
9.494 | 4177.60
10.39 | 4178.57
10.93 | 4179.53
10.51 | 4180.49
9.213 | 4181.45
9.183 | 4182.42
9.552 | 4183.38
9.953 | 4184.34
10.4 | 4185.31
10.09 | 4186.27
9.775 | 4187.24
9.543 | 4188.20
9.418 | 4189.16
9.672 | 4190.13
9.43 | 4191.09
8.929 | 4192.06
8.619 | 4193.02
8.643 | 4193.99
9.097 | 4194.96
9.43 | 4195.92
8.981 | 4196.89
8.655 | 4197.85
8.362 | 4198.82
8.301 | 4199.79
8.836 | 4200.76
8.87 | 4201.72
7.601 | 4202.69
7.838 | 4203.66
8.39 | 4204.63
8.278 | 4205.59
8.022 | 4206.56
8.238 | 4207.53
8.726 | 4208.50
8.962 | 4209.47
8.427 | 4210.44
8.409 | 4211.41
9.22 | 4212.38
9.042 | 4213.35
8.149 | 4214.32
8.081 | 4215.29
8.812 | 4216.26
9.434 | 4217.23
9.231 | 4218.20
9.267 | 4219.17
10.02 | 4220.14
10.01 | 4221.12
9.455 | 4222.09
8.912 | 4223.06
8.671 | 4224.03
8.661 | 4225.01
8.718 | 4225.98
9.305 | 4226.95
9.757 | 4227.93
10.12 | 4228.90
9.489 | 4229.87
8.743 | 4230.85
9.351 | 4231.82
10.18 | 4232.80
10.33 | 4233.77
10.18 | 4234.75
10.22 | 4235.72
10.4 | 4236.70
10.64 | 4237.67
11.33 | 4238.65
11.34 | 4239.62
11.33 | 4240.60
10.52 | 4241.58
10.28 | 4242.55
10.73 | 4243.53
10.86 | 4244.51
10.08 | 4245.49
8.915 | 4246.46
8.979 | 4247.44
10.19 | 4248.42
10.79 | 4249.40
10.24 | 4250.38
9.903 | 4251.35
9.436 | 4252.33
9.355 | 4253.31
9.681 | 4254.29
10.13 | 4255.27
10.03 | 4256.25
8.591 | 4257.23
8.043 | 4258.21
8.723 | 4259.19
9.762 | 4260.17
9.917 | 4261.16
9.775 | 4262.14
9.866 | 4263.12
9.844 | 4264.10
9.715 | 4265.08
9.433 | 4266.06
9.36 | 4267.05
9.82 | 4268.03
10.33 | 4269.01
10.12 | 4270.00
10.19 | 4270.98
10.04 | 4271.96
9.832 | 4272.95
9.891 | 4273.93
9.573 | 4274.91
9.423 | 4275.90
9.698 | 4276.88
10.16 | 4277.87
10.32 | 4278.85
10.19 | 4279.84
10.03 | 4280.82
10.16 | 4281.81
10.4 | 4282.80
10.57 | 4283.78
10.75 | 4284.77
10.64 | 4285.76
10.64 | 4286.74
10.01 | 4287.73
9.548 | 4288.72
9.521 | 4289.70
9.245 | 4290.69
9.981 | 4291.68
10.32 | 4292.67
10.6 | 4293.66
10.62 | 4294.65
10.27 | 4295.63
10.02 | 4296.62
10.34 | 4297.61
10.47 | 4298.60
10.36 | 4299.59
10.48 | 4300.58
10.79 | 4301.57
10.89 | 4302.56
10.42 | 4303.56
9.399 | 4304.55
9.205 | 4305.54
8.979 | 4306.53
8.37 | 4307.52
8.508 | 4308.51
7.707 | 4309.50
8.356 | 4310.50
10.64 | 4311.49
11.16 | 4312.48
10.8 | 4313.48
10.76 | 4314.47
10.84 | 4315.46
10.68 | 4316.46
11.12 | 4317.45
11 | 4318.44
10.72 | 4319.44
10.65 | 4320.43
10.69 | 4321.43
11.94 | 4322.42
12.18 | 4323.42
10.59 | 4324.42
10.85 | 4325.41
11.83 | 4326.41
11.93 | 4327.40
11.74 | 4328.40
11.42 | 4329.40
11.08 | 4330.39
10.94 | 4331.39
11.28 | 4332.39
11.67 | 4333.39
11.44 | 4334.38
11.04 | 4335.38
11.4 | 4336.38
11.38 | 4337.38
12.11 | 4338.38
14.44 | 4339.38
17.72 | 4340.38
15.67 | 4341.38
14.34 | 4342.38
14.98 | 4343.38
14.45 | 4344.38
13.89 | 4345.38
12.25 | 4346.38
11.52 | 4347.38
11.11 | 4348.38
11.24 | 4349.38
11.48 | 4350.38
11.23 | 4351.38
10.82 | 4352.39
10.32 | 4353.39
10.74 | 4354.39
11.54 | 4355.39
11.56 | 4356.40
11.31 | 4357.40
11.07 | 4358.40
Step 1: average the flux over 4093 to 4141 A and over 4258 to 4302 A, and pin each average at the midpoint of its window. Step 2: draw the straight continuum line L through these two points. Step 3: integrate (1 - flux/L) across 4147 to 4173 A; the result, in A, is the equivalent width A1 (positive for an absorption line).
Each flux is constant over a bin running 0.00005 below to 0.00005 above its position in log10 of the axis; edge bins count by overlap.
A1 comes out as 2.7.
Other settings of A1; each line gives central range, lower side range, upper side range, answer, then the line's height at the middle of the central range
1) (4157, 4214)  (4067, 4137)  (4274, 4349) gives 6.75 A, 10.4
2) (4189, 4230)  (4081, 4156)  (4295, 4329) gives 4.55 A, 9.99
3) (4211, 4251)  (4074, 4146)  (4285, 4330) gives 1.69 A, 10.1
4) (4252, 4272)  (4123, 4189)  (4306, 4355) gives 1.88 A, 10.6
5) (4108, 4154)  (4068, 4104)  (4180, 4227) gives 1.29 A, 9.62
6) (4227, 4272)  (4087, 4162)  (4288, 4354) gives 2.48 A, 10.5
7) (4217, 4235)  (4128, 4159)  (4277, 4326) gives 0.29 A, 9.61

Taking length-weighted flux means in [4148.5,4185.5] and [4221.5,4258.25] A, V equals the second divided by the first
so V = 1.06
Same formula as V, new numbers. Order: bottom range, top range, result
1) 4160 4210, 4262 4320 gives 1.09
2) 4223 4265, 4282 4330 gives 1.06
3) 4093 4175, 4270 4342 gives 1.13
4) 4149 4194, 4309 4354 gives 1.25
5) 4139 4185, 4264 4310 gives 1.11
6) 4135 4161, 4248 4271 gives 1.12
